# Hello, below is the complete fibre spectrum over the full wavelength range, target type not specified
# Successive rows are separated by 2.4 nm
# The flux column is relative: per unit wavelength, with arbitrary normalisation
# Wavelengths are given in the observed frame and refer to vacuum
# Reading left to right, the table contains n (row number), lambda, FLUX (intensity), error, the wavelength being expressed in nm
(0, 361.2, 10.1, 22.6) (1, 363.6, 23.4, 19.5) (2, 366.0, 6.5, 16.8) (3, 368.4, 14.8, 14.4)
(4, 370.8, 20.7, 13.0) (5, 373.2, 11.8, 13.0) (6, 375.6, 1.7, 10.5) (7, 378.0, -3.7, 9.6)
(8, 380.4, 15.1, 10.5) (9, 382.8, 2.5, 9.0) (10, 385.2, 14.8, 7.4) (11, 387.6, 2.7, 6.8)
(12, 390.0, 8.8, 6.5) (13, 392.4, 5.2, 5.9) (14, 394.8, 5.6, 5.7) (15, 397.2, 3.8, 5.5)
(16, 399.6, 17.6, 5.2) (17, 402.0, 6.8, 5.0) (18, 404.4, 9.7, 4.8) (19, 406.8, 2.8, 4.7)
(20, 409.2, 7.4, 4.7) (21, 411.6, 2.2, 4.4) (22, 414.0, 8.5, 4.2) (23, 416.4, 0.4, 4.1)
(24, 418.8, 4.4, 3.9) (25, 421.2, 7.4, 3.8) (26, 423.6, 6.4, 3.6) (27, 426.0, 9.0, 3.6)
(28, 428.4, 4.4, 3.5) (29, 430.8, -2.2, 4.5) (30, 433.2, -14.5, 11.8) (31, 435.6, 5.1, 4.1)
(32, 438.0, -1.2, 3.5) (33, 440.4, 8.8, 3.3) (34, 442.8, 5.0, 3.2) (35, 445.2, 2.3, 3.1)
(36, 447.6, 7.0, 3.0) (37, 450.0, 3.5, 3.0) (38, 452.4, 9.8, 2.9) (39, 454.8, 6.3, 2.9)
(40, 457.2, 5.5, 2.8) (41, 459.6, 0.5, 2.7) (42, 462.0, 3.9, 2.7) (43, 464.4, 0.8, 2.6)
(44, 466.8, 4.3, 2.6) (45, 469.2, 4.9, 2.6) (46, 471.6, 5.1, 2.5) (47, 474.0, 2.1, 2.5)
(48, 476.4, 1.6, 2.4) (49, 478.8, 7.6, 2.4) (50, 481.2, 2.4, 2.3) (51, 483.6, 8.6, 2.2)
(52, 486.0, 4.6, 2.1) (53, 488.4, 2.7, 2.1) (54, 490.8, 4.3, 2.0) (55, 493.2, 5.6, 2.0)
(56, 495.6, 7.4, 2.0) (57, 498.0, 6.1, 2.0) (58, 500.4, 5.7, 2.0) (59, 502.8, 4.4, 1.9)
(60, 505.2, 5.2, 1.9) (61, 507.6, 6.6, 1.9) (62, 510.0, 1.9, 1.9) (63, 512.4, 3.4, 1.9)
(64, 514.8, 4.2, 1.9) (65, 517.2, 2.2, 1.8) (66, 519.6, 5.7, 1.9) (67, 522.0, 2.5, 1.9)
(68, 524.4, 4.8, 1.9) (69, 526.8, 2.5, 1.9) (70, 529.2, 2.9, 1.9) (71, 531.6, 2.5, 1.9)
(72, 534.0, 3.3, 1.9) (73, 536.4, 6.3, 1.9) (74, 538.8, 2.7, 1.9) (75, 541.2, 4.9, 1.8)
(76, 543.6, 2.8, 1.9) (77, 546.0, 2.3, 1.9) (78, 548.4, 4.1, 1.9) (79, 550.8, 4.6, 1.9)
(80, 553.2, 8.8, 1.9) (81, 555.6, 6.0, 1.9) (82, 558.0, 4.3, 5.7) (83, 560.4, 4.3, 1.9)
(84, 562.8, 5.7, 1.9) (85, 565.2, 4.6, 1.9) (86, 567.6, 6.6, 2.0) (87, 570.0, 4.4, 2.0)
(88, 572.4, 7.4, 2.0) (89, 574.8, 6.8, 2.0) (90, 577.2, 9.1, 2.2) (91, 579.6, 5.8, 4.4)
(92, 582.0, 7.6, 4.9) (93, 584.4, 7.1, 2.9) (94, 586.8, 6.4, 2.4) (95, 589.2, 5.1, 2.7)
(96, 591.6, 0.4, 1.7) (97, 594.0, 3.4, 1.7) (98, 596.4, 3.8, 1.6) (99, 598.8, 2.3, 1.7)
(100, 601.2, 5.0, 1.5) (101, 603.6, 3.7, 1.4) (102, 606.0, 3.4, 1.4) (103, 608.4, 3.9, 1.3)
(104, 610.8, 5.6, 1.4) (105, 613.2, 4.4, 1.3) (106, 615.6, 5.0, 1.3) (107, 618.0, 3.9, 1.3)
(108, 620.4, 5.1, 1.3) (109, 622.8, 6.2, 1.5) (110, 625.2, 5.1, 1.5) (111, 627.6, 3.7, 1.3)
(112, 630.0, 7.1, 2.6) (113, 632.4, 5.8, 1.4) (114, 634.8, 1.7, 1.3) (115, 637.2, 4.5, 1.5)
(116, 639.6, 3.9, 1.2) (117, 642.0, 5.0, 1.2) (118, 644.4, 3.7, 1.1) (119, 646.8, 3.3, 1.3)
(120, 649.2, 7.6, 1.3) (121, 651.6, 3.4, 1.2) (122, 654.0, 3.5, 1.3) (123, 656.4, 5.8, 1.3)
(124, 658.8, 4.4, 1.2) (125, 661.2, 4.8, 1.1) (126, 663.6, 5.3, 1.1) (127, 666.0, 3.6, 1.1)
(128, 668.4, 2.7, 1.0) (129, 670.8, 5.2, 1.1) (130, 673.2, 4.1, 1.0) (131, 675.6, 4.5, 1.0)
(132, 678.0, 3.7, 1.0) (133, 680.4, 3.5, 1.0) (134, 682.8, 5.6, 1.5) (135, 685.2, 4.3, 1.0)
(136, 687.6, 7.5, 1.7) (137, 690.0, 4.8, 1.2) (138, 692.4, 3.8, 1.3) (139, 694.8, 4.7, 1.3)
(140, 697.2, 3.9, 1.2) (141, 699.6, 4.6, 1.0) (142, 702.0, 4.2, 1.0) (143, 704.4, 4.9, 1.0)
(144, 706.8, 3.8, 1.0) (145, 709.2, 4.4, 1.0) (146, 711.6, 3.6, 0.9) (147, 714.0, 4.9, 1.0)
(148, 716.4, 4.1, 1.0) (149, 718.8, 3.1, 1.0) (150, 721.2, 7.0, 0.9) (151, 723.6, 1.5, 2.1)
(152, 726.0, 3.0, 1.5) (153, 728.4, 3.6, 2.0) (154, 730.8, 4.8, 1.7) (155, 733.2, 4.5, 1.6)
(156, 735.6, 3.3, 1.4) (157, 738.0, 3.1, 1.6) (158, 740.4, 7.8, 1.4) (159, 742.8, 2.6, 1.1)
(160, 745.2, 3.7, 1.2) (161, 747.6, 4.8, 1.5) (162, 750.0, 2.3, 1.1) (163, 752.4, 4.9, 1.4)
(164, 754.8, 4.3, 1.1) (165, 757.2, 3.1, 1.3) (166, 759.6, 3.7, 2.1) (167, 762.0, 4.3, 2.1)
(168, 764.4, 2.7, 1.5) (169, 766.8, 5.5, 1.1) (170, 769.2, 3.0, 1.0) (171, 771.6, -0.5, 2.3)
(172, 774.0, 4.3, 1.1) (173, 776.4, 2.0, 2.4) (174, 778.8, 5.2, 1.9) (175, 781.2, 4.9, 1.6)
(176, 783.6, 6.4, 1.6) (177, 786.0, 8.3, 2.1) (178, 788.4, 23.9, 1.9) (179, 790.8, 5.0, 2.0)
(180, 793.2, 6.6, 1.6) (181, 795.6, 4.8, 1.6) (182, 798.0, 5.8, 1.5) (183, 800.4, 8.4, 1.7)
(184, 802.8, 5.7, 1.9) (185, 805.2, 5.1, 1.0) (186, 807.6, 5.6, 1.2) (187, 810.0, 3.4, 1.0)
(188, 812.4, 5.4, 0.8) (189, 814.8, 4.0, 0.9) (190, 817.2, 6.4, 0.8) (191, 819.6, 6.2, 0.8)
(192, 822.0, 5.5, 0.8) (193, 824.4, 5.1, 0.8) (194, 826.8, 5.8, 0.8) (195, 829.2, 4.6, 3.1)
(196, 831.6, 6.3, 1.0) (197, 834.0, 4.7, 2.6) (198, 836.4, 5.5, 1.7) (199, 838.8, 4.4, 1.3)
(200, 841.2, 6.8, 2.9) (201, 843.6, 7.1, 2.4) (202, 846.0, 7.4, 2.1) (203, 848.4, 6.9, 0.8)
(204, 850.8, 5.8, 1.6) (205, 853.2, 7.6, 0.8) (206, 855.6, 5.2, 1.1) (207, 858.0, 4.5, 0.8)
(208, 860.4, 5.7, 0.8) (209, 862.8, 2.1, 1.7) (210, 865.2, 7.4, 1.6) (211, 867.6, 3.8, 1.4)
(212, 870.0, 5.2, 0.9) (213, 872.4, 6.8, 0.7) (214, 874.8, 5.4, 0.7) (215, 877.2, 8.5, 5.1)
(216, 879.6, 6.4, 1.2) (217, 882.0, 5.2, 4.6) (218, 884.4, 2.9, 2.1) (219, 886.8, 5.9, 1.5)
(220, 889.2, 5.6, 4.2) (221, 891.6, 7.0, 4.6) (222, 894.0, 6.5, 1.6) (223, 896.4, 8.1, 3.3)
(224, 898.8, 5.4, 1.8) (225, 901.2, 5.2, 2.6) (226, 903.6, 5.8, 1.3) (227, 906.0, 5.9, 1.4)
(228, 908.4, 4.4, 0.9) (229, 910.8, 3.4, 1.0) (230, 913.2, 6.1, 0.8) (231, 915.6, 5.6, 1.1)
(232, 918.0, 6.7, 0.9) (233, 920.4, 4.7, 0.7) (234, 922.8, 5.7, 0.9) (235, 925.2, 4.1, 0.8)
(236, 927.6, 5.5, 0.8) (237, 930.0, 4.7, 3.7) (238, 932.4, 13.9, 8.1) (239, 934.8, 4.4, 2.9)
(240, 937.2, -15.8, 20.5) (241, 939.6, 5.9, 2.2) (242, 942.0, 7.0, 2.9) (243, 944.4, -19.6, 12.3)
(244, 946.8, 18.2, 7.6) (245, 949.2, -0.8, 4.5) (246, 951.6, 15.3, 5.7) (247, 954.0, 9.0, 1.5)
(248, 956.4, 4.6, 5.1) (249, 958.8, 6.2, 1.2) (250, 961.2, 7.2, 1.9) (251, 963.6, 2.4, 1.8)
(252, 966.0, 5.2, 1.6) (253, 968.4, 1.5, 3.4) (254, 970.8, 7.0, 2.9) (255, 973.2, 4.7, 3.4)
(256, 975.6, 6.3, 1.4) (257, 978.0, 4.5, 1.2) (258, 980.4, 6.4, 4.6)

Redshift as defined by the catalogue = 1.112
